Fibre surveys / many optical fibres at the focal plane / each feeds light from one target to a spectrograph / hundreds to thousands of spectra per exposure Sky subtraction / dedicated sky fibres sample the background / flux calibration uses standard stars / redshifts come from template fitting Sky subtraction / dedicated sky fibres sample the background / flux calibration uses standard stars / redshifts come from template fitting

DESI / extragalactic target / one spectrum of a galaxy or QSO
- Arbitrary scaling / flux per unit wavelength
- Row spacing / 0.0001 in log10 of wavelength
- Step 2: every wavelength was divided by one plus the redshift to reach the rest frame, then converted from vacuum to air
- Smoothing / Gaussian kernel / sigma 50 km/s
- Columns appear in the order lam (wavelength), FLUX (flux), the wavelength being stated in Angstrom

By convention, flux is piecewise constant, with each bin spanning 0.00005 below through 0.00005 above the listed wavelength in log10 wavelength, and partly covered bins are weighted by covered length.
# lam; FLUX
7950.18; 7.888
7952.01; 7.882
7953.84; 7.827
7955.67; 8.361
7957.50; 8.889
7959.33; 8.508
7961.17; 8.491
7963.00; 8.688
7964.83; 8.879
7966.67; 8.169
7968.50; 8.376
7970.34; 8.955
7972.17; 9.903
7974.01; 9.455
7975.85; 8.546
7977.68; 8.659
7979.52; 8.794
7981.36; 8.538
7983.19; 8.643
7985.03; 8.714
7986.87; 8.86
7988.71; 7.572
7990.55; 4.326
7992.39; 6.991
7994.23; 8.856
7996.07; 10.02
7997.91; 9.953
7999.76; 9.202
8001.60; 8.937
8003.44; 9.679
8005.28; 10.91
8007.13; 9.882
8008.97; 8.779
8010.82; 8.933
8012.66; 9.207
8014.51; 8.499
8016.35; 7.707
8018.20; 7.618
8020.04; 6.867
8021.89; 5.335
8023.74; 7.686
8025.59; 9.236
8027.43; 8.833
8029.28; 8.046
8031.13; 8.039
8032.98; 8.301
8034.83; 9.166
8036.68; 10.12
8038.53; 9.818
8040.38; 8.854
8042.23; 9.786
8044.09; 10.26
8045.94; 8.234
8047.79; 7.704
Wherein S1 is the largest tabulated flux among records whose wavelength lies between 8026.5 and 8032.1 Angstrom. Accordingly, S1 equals 8.833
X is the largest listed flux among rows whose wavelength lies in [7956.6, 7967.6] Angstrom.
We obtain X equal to 8.889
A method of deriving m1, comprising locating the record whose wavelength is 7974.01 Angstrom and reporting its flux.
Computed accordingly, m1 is 9.455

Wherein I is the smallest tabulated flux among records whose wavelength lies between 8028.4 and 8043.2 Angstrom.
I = 8.039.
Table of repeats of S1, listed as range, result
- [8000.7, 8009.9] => 10.91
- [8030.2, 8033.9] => 8.301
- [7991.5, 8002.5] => 10.02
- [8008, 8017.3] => 9.207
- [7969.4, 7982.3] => 9.903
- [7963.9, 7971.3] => 8.955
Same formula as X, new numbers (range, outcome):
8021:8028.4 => 9.236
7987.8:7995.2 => 8.856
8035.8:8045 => 10.26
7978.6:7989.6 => 8.86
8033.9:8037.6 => 10.12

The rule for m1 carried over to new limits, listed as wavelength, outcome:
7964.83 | 8.879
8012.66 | 9.207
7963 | 8.688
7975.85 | 8.546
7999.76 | 9.202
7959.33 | 8.508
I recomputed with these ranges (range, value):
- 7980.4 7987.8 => 8.538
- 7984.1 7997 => 4.326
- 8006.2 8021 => 6.867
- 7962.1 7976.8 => 8.169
